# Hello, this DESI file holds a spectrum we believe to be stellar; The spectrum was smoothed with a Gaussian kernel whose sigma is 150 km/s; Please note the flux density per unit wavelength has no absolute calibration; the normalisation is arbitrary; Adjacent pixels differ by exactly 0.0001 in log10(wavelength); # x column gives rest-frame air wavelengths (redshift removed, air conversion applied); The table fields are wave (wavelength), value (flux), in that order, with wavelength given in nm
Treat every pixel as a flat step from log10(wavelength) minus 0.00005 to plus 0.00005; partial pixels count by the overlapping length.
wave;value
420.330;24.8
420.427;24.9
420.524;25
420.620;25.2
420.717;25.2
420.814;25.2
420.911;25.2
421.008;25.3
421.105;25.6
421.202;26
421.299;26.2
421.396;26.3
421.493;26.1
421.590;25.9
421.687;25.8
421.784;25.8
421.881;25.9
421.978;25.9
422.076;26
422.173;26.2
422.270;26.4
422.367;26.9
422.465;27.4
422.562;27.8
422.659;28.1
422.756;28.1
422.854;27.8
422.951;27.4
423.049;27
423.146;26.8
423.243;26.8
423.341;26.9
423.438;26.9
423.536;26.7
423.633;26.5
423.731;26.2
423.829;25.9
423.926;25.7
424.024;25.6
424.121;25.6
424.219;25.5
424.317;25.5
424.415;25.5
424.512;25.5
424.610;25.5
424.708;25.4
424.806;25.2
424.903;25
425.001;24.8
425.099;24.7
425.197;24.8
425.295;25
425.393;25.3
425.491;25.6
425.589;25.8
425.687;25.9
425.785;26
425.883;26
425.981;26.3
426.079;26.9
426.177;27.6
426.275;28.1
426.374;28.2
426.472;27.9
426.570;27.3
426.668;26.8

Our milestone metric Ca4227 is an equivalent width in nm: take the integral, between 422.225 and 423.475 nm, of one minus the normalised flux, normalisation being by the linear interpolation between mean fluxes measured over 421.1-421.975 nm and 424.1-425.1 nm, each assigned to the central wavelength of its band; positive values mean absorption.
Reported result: -0.076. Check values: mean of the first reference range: 26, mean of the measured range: 27.3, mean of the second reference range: 25.3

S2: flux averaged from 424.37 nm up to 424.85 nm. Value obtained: 25.4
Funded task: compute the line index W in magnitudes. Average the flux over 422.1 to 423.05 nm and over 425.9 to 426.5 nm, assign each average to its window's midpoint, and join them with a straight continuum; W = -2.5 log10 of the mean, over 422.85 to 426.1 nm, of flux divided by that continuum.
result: 0.059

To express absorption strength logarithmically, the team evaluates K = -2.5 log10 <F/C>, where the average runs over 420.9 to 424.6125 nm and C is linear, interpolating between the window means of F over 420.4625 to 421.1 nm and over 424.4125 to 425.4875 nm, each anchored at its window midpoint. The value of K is -0.048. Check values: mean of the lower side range 25.2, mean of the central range 26.3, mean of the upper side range 25.2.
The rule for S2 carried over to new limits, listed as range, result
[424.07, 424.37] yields 25.5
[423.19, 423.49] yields 26.9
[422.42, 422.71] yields 27.9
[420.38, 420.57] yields 24.9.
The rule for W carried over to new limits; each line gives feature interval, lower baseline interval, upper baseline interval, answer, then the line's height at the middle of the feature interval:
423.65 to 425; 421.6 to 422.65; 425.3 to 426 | 0.02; 26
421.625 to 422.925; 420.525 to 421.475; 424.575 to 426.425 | -0.05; 25.7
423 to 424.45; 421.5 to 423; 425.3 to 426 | 0.00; 26.3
